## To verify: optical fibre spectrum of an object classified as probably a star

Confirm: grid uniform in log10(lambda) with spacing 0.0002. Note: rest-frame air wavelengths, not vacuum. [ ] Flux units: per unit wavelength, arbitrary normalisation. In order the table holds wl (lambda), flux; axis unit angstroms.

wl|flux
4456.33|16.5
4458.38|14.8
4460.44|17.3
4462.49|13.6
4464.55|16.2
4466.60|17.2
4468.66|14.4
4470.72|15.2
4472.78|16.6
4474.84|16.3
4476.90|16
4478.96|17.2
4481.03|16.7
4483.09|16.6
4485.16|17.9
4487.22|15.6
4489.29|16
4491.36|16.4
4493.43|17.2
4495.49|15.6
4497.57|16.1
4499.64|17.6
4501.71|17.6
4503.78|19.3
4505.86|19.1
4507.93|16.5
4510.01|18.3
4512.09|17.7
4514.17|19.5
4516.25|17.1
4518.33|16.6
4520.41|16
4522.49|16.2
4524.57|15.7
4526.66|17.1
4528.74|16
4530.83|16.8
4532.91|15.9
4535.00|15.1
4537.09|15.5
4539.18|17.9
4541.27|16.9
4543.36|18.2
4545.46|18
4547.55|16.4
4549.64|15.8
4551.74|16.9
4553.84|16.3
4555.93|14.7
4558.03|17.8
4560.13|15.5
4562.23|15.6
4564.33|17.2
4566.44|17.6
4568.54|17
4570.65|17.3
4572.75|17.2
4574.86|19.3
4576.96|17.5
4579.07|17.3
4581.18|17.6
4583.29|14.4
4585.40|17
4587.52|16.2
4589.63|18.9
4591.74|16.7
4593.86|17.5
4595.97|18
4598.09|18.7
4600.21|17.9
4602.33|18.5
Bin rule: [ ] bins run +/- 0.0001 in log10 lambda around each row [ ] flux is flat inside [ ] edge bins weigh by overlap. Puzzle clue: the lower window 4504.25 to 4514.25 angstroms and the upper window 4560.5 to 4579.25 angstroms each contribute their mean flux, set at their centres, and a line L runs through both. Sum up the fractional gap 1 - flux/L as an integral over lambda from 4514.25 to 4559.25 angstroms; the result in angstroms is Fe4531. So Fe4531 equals 2.96 angstroms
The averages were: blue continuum 18.1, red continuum 17.3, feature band 16.6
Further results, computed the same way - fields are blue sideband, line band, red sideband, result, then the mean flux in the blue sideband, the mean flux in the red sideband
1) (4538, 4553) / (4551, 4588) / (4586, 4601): 1.25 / 17.1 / 17.7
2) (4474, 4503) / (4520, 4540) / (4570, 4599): 0.91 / 16.7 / 17.4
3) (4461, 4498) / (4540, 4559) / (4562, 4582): 0.37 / 16.2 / 17.4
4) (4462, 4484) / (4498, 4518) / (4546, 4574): -2.07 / 16.1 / 16.6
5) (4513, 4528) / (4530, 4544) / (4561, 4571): 0.26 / 16.9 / 16.9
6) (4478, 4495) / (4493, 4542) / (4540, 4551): -0.27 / 16.7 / 17.1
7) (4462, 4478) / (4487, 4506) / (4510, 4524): -0.48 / 15.8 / 17.2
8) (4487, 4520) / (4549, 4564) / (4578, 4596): 0.84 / 17.3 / 17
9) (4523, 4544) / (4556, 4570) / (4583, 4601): 0.22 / 16.5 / 17.4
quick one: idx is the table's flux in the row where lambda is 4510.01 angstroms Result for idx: 18.3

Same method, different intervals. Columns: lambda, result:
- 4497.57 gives 16.1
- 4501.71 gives 17.6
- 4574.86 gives 19.3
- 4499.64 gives 17.6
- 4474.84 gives 16.3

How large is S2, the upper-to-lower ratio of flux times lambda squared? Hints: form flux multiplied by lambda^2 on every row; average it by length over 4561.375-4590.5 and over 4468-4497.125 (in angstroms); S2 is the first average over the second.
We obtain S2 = 1.1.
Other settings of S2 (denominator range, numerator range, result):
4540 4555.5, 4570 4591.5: 1.04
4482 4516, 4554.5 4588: 1.00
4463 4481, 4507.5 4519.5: 1.12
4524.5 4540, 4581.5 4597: 1.07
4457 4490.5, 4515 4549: 1.06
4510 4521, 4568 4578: 1.04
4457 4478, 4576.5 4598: 1.15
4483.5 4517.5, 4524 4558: 0.97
